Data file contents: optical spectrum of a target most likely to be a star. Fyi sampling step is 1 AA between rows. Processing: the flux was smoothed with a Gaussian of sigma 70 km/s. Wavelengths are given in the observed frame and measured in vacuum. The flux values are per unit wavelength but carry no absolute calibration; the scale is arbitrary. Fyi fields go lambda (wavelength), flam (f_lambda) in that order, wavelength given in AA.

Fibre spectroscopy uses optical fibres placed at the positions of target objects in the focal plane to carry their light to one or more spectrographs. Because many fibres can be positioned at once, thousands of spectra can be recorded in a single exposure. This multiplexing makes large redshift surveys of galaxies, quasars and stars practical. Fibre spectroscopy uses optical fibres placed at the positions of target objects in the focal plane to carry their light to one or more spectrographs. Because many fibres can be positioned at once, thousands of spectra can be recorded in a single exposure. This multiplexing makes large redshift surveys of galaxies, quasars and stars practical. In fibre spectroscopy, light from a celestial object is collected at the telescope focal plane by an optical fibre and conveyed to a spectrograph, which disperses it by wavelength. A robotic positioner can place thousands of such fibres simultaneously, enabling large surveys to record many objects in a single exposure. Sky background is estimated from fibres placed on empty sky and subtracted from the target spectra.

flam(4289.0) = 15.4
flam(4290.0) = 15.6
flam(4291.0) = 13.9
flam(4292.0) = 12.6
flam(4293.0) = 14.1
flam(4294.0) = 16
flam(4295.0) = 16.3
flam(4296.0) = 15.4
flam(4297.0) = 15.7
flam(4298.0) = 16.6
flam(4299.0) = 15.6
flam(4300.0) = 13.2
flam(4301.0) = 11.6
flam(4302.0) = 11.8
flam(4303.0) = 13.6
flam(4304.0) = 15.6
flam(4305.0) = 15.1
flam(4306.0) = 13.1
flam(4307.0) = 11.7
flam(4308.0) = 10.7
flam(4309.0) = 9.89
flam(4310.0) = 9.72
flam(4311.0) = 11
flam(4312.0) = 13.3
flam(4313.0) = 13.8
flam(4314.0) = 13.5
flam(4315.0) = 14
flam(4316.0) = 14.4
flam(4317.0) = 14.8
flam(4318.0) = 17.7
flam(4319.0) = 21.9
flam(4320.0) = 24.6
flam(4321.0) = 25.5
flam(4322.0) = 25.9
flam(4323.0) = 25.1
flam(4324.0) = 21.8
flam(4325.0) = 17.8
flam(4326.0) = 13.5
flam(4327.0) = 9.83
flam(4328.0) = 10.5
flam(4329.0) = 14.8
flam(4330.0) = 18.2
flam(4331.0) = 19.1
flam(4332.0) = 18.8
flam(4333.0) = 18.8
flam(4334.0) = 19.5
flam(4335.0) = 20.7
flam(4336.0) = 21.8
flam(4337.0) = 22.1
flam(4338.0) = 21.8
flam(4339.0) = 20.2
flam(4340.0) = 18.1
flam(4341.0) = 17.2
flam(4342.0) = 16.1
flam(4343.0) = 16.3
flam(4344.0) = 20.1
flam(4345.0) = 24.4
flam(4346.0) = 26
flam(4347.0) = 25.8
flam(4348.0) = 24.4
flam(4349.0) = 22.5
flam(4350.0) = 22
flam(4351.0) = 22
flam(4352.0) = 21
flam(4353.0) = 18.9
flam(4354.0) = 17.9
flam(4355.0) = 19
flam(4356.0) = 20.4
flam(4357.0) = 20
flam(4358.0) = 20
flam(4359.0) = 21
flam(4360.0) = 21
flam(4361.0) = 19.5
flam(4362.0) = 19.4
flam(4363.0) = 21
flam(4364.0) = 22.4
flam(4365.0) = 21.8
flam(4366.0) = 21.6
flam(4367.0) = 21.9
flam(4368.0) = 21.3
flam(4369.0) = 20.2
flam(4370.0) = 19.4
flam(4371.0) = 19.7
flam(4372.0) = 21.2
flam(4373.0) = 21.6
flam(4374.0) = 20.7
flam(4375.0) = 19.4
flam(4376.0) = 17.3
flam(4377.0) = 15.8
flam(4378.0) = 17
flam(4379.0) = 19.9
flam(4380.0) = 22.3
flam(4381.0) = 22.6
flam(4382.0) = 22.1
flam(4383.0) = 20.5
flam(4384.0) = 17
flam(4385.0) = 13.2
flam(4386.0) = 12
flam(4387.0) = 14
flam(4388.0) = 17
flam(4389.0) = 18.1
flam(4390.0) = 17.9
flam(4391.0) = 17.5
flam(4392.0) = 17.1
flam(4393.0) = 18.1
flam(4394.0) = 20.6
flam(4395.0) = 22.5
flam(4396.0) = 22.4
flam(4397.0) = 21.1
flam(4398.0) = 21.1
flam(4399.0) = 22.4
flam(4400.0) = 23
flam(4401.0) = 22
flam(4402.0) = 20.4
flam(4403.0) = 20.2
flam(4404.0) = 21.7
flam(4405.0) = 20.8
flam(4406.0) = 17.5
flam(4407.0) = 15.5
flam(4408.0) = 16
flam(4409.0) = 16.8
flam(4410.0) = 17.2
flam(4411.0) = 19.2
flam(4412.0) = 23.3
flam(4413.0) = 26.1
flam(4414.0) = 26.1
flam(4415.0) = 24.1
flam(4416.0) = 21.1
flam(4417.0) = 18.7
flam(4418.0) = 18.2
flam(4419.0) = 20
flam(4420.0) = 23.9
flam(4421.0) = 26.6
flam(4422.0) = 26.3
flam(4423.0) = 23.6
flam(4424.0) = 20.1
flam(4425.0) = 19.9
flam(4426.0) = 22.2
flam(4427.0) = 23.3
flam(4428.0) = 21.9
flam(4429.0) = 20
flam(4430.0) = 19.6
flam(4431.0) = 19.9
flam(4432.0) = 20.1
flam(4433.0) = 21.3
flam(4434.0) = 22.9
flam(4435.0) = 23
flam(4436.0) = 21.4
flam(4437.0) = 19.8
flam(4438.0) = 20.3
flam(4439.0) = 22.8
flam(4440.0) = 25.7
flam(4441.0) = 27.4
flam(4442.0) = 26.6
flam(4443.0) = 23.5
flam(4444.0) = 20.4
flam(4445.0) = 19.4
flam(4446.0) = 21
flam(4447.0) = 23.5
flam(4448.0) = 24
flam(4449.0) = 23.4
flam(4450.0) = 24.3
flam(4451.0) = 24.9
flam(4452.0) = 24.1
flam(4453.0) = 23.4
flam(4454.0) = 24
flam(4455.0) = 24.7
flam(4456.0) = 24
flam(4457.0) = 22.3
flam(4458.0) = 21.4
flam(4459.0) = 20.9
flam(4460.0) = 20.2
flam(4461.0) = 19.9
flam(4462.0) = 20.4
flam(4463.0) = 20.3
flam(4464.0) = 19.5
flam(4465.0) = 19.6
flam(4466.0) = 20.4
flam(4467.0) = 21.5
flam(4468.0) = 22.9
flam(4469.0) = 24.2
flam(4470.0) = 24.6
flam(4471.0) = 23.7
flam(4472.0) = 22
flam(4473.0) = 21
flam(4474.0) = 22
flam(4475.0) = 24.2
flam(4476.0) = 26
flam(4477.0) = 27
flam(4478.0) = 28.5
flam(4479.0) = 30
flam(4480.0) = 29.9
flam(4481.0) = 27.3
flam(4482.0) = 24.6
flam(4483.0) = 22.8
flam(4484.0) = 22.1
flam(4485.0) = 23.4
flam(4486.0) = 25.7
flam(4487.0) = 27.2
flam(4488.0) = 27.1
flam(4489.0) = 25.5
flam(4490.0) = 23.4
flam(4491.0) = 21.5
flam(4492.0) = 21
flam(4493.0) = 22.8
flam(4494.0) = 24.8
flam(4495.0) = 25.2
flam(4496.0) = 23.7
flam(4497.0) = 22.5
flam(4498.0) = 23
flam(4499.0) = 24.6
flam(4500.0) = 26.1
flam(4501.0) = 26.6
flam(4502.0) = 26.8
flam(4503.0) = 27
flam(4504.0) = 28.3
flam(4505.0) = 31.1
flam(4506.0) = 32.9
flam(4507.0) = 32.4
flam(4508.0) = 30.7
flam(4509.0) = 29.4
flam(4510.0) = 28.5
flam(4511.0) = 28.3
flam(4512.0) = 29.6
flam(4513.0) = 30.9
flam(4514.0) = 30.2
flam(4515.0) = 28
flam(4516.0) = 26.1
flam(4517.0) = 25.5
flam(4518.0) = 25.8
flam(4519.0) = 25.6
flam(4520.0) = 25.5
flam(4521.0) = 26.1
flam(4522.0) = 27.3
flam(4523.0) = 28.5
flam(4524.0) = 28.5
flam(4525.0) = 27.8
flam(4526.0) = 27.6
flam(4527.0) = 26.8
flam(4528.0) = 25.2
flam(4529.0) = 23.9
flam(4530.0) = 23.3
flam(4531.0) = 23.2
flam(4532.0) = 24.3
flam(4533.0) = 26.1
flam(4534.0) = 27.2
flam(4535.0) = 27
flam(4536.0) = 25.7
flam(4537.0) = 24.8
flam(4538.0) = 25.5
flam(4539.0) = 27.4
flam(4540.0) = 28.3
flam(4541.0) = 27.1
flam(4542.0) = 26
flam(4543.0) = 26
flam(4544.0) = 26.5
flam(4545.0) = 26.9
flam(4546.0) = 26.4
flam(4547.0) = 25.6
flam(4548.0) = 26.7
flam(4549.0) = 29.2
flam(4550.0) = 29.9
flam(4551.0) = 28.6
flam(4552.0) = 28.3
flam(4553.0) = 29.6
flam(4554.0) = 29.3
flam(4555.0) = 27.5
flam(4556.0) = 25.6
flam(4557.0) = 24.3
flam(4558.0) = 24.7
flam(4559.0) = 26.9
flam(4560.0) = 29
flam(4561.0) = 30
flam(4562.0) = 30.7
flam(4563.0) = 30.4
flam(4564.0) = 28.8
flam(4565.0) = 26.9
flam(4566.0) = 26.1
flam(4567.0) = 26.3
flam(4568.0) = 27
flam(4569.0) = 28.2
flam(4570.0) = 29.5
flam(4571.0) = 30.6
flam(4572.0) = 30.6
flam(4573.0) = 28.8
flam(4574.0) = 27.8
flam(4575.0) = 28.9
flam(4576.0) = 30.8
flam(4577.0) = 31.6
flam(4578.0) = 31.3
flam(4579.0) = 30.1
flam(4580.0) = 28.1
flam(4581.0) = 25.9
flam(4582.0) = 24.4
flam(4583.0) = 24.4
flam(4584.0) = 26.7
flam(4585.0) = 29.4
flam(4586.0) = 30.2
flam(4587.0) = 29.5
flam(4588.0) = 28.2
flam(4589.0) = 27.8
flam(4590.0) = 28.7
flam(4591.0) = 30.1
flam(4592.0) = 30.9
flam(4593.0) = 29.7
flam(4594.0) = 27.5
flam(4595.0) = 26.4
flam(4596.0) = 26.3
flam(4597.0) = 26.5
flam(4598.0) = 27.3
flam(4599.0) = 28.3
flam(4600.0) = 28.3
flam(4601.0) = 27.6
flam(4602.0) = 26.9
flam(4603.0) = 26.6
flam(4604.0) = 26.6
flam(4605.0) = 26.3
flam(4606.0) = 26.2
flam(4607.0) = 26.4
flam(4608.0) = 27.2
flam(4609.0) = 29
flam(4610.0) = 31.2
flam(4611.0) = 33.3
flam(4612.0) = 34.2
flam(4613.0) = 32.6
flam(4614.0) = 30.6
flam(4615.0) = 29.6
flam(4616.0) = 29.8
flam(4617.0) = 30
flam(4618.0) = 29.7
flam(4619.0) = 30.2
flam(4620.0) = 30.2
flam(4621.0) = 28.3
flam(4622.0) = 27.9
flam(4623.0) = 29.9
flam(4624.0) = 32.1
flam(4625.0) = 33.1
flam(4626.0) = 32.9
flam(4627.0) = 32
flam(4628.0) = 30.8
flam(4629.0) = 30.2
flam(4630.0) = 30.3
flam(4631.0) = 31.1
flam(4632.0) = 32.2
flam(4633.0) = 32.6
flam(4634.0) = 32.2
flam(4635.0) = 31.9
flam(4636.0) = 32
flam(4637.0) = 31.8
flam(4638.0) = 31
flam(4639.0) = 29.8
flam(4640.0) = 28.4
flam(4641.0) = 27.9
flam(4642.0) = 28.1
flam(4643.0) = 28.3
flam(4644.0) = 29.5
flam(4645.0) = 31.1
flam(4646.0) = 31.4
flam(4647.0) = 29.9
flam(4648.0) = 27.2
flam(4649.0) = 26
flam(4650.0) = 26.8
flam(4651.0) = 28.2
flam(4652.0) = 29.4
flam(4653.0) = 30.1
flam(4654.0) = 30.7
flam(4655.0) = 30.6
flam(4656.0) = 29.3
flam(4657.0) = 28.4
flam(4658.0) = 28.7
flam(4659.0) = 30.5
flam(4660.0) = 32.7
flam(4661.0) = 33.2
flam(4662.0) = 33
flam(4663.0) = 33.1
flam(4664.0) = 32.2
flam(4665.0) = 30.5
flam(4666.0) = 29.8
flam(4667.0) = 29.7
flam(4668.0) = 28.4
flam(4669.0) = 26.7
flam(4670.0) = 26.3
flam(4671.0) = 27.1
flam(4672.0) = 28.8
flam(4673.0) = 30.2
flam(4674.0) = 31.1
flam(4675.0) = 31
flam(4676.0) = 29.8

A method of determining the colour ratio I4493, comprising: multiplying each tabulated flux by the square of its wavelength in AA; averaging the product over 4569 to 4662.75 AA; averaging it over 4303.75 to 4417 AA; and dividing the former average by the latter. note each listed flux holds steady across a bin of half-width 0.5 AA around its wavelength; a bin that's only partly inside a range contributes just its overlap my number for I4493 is 1.73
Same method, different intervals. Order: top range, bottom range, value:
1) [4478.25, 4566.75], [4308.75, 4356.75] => 1.56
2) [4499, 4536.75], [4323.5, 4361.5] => 1.51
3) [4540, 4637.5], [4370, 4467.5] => 1.49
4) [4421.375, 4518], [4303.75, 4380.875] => 1.36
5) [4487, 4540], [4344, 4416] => 1.39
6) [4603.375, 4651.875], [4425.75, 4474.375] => 1.46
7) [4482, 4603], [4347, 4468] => 1.38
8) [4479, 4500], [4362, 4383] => 1.27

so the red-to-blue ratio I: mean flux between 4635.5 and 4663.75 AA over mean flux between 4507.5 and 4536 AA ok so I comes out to 1.11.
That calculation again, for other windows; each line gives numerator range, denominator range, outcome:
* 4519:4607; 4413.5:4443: 1.23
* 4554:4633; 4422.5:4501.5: 1.25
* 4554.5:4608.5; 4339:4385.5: 1.38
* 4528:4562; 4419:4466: 1.20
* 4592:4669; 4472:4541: 1.13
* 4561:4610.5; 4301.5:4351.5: 1.59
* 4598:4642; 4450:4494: 1.27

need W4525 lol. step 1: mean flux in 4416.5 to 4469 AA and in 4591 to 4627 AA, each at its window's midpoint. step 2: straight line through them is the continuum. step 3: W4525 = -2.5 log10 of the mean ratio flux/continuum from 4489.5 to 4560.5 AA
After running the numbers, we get -0.05 mag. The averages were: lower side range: 22.1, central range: 26.7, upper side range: 29.2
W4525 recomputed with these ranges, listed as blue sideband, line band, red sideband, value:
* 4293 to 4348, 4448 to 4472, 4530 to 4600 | 0.04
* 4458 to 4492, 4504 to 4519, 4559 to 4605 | -0.16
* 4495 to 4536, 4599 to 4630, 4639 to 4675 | -0.03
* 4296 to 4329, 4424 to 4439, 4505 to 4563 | 0.04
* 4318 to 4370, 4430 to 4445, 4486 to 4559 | 0.06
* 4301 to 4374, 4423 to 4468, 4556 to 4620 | 0.04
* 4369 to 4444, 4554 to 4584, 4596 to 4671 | -0.04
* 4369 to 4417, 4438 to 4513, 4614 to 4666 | -0.06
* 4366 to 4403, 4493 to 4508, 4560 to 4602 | -0.08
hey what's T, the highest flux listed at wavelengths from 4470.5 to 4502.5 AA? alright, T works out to 30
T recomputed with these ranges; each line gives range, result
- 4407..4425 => 26.6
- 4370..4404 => 23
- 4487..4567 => 32.9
